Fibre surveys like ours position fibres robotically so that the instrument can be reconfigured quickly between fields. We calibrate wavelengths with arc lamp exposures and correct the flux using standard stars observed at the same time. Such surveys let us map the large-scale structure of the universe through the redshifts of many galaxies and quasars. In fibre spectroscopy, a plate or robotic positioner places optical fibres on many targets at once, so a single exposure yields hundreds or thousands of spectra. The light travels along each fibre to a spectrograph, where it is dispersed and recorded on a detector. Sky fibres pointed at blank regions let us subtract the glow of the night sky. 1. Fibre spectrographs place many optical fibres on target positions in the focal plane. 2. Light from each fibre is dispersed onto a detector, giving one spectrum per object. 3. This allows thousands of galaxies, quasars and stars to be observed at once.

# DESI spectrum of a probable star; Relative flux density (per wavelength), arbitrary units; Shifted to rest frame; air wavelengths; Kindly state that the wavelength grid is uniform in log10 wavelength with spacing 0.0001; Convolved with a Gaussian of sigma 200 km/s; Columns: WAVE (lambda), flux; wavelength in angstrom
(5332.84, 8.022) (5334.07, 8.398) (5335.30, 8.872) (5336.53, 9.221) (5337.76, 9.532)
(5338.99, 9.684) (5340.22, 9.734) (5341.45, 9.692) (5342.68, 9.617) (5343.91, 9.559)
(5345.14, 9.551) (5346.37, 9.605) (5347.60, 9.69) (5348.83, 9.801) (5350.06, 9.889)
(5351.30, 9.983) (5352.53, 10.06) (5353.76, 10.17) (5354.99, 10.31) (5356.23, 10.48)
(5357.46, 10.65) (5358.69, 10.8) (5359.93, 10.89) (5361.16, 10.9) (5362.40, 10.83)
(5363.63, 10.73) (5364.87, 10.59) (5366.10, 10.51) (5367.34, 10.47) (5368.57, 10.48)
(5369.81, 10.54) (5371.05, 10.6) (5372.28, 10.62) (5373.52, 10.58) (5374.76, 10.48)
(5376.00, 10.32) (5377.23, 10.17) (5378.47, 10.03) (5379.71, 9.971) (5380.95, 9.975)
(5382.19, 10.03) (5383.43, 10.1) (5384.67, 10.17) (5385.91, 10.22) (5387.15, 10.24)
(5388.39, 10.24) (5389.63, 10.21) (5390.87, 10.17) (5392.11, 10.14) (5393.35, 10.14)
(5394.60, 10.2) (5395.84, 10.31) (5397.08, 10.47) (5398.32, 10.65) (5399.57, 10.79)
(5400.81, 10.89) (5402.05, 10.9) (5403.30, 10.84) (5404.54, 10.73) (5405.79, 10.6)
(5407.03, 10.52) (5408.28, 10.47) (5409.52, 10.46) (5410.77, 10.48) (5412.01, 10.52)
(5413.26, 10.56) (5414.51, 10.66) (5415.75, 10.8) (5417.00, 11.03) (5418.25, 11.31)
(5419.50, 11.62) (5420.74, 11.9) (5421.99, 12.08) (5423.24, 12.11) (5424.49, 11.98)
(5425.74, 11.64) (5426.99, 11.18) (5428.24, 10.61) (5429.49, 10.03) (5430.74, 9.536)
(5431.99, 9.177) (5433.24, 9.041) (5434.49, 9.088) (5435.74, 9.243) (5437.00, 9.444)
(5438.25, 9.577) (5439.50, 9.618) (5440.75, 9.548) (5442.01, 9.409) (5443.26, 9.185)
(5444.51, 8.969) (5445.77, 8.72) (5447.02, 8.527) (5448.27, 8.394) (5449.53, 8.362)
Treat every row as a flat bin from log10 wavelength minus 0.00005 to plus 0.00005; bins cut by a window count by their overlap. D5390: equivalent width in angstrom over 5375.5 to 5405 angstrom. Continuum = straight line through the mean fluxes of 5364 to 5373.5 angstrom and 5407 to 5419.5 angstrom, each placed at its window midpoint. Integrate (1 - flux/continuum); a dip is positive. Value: 0.9 angstrom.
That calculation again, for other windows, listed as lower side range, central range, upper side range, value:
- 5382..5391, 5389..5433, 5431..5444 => -4.3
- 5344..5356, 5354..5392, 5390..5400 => -1.1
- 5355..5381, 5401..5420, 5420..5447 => -1.0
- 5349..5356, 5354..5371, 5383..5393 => -0.9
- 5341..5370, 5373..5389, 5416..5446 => 0.1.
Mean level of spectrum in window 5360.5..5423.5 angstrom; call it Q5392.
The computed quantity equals 10.6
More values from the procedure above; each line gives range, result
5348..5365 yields 10.4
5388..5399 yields 10.3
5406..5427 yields 11.1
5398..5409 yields 10.7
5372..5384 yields 10.2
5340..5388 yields 10.2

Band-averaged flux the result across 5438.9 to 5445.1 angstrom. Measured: 9.35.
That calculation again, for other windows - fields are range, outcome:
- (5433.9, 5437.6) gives 9.24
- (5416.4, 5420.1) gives 11.3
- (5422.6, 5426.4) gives 11.9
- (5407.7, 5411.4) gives 10.5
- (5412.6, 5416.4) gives 10.7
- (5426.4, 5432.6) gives 10.1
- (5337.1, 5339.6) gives 9.59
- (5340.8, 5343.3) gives 9.66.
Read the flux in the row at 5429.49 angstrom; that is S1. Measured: 10.03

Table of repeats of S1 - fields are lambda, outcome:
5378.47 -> 10.03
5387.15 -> 10.24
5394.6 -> 10.2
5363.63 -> 10.73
